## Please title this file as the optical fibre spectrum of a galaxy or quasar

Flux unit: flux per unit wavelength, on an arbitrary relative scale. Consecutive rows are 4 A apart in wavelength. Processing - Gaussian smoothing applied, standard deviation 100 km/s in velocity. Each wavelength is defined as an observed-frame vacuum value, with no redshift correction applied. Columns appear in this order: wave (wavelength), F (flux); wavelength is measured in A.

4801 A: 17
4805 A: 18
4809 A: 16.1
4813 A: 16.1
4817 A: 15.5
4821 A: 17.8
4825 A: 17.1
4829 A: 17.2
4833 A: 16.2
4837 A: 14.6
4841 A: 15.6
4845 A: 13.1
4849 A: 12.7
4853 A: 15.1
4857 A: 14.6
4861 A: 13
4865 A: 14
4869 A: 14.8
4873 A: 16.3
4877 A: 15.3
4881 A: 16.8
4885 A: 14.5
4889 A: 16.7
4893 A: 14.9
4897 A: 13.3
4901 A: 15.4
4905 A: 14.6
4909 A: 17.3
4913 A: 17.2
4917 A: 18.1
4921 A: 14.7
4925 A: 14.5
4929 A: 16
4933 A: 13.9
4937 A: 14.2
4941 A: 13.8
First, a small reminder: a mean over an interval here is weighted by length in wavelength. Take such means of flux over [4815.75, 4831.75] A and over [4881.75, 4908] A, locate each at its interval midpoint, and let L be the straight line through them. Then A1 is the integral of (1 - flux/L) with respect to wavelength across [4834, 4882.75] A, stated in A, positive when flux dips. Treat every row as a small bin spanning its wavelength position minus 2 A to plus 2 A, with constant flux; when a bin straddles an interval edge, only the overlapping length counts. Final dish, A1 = 4.1 A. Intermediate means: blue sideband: 16.9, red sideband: 15.1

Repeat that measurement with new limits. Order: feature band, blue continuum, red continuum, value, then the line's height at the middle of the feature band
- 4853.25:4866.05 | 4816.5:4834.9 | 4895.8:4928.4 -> 1.9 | 16.4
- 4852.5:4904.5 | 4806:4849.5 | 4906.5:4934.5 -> 3.0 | 15.9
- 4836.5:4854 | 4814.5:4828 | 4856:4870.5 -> 1.3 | 15.2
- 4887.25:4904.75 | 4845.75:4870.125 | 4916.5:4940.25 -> -0.6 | 14.5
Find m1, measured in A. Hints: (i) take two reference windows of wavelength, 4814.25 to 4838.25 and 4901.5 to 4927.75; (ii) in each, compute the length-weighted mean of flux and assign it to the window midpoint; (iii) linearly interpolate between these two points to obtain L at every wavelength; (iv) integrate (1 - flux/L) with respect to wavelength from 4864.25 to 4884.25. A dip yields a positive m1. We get 0.9 A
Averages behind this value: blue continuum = 16.4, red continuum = 16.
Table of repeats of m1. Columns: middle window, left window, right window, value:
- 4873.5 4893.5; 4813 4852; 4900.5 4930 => 0.11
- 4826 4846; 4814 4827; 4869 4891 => 1.18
